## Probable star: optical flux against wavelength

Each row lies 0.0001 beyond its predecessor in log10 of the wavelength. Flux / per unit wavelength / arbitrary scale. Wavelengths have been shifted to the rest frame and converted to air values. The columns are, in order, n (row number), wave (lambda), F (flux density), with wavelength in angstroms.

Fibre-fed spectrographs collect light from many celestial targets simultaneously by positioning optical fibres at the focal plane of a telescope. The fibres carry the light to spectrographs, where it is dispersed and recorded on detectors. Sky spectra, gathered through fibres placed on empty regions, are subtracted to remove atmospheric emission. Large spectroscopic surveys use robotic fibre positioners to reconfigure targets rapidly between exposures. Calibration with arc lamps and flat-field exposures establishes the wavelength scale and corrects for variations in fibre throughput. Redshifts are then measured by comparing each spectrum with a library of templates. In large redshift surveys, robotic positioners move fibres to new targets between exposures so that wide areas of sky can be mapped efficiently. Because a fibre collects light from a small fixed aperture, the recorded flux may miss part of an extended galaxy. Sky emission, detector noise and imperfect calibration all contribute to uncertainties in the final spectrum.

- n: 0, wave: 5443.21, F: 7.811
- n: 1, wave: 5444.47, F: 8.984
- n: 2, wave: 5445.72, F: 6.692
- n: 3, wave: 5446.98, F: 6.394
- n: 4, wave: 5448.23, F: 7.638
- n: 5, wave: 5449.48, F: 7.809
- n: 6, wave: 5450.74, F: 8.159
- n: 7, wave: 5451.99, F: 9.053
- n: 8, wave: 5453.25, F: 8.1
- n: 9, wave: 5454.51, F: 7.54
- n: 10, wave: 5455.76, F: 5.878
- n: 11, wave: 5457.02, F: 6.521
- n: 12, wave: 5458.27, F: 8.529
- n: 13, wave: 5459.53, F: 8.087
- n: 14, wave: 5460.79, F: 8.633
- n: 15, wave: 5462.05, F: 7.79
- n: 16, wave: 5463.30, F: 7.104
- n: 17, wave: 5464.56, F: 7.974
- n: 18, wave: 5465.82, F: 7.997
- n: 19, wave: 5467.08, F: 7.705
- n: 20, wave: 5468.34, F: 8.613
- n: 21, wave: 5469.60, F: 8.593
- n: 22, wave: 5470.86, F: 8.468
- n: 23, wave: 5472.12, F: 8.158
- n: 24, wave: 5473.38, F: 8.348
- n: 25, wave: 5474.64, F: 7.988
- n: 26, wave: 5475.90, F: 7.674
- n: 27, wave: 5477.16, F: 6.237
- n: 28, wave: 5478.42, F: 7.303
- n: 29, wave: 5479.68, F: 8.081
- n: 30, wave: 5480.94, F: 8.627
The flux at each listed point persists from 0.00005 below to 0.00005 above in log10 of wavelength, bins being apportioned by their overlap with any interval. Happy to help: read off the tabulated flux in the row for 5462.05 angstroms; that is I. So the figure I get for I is 7.79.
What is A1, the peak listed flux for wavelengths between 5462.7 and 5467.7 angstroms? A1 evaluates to 7.997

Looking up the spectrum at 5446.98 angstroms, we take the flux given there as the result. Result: 6.394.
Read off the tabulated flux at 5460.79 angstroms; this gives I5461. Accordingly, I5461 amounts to 8.633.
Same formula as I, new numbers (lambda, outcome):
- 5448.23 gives 7.638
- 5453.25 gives 8.1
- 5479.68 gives 8.081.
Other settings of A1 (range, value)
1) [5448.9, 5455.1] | 9.053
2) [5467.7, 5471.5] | 8.613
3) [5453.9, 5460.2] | 8.529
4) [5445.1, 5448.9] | 7.638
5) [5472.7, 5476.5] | 8.348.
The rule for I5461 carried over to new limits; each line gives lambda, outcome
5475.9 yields 7.674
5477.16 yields 6.237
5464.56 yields 7.974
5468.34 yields 8.613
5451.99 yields 9.053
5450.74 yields 8.159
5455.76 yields 5.878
